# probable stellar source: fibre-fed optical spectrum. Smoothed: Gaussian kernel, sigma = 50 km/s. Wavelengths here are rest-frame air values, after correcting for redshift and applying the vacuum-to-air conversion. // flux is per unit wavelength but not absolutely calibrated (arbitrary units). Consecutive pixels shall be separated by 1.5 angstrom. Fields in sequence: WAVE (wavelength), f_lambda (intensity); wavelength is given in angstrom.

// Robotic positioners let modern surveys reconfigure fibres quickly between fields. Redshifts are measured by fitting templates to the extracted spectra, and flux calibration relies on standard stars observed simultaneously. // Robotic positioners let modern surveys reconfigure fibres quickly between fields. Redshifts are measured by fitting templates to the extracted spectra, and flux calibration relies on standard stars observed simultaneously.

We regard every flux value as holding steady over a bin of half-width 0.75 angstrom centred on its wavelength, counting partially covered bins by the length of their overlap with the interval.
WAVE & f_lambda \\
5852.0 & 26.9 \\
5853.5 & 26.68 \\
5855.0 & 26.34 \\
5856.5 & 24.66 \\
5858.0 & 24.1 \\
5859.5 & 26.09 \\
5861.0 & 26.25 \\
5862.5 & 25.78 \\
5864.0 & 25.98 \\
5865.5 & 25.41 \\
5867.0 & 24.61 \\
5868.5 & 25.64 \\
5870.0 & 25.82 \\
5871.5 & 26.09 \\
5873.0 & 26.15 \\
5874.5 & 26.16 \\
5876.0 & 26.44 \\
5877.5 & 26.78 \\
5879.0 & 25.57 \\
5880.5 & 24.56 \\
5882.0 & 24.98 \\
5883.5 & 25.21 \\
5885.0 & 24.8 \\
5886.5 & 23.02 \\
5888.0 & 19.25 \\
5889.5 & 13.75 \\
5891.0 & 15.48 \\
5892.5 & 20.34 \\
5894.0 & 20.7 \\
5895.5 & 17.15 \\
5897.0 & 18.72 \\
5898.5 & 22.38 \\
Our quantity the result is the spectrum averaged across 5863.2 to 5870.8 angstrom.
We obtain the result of 25.5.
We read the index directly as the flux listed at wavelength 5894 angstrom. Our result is 20.7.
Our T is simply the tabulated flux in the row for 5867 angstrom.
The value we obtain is 24.61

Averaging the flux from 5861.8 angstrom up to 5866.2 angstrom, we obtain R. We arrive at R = 25.7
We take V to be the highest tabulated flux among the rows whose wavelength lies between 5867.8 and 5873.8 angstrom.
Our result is 26.15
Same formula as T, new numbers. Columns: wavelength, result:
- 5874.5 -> 26.16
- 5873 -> 26.15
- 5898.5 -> 22.38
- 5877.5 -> 26.78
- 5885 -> 24.8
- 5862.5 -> 25.78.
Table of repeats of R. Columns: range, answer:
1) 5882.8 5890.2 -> 21.2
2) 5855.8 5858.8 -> 24.4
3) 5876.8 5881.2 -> 25.6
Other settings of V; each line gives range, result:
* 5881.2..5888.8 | 25.21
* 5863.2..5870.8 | 25.98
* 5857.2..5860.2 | 26.09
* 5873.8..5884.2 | 26.78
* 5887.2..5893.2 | 20.34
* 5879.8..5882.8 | 24.98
